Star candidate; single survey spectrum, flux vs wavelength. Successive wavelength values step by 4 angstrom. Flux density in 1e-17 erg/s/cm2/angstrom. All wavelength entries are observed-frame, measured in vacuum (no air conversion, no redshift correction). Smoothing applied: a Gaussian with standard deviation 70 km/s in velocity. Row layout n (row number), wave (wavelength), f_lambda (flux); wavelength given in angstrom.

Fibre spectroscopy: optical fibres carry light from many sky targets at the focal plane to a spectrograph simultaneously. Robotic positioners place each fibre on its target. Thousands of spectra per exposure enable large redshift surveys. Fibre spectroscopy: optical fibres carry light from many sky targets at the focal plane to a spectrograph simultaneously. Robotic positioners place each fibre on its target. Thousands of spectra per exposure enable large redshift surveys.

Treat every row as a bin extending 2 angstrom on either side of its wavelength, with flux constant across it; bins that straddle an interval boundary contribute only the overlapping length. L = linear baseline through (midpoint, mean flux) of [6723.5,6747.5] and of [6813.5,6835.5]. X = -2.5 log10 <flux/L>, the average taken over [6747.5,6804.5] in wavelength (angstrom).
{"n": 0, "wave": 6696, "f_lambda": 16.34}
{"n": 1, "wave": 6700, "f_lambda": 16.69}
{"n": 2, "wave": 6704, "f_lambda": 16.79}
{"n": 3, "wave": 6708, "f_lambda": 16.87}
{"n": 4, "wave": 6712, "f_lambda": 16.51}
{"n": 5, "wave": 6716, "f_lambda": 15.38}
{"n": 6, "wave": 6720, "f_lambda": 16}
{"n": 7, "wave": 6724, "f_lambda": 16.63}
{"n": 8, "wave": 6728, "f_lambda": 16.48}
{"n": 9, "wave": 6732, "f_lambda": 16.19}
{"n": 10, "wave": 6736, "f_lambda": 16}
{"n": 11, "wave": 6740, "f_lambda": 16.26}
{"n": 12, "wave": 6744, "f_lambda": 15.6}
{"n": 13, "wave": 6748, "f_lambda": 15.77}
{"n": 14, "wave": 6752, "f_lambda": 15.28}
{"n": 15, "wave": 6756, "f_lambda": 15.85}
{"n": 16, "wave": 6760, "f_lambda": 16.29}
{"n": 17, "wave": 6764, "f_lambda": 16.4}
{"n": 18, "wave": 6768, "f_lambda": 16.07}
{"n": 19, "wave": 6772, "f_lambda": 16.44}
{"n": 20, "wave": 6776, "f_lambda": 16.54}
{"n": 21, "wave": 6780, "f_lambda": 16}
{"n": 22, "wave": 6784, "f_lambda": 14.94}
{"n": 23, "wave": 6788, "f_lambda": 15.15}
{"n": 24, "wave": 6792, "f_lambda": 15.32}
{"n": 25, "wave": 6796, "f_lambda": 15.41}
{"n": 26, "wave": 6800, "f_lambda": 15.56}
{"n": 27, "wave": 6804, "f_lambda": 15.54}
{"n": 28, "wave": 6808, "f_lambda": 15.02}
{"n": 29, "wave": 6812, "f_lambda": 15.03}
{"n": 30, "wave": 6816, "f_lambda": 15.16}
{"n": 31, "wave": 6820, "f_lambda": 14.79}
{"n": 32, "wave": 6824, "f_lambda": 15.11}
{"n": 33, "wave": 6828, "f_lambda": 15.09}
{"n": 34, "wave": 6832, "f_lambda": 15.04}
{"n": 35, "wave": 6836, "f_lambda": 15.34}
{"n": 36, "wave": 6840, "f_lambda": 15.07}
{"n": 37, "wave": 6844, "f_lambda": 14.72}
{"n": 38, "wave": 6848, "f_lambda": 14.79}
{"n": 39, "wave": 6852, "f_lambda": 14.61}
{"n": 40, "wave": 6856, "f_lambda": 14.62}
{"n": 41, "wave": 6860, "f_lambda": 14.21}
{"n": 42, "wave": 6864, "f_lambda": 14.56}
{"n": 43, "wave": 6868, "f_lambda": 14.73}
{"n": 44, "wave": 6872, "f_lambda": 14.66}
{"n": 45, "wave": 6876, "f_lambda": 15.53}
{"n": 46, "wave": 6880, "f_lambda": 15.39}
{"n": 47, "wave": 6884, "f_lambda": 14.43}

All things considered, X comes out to -0.01 mag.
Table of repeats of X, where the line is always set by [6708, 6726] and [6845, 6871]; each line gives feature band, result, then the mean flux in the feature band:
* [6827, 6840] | -0.020 mag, 15.1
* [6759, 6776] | -0.047 mag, 16.3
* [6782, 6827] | 0.002 mag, 15.2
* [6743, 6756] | 0.017 mag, 15.6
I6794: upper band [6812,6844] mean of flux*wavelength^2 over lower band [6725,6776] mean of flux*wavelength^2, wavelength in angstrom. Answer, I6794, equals 0.96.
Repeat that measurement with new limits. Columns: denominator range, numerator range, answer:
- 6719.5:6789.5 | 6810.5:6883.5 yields 0.96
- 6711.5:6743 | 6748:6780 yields 1.01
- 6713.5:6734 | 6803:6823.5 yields 0.96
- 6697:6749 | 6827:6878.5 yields 0.95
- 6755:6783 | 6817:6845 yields 0.95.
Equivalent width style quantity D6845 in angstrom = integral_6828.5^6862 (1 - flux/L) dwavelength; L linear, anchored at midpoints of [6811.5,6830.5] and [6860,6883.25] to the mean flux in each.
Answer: 0.3 angstrom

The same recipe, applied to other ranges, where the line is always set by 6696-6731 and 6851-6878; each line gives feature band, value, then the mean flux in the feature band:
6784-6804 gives 0.2 angstrom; 15.3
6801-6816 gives 0.1 angstrom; 15.2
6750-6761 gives 0.1 angstrom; 15.8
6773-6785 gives -0.2 angstrom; 16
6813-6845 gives 0.1 angstrom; 15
